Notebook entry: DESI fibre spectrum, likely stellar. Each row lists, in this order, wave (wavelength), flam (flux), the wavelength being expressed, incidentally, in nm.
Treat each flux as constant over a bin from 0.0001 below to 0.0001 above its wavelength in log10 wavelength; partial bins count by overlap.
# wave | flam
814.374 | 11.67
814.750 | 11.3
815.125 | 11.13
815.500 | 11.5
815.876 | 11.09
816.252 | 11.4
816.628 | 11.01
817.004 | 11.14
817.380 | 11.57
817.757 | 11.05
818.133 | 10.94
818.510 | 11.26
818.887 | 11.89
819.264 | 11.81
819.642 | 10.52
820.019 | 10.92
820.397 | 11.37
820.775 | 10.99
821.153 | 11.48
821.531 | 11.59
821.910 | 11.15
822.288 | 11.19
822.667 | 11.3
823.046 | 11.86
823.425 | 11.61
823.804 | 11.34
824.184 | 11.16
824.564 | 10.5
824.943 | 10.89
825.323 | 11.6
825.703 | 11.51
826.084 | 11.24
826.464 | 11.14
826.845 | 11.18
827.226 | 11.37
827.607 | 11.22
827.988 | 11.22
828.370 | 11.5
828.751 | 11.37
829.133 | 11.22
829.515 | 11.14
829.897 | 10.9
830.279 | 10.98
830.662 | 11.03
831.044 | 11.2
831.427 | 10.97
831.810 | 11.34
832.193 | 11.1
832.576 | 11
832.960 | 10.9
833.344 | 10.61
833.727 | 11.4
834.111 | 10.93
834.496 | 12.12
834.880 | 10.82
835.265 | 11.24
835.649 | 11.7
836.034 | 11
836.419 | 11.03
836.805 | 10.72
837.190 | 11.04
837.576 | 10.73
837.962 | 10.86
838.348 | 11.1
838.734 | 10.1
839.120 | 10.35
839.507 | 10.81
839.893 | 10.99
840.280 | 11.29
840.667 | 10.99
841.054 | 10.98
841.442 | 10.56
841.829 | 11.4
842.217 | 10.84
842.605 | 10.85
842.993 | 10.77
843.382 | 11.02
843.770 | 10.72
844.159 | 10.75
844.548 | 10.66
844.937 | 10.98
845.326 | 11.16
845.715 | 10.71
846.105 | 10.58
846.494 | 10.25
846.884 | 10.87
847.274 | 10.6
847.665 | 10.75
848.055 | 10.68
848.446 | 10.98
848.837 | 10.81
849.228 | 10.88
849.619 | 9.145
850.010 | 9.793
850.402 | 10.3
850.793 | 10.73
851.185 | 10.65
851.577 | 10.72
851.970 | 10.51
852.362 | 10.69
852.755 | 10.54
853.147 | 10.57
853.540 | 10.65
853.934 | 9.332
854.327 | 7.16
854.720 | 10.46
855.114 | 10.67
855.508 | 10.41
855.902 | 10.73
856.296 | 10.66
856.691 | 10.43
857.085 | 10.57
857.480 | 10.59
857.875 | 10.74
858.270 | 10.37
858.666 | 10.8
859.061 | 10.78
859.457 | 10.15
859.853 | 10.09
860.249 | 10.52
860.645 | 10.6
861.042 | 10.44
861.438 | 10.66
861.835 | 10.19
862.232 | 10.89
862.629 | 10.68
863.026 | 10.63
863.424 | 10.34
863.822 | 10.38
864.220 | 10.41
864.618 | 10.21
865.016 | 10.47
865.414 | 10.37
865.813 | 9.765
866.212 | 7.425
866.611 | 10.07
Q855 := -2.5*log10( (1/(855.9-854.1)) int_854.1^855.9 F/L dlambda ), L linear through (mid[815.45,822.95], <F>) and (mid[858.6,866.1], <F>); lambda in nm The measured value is 0.08 mag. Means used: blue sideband 11.3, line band 9.79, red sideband 10.4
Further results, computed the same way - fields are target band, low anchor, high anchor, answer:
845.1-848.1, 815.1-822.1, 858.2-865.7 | 0.004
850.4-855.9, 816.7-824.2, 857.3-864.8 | 0.041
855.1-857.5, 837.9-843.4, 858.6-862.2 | -0.002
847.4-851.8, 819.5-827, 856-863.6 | 0.024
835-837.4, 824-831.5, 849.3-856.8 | -0.025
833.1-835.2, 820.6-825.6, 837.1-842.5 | -0.017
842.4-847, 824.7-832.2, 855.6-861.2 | 0.006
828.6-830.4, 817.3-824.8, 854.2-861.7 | -0.005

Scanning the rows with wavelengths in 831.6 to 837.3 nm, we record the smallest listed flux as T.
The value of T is 10.61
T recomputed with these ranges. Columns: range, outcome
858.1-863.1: 10.09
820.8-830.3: 10.5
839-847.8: 10.25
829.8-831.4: 10.9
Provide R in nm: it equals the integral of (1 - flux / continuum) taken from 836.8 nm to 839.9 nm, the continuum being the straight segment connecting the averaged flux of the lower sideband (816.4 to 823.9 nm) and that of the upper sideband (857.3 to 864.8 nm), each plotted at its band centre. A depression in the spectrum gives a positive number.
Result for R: 0.06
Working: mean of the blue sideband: 11.3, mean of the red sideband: 10.5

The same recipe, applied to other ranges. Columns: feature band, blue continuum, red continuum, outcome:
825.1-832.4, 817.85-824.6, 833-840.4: -0.05 nm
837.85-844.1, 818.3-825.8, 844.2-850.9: -0.05 nm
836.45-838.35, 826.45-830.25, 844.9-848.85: 0.02 nm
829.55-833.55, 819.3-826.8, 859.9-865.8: 0.02 nm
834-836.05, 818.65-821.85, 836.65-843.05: -0.07 nm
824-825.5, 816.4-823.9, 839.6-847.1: 0.02 nm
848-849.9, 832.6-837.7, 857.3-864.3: 0.06 nm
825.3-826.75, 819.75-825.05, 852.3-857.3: -0.03 nm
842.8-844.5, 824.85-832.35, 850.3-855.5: -0.03 nm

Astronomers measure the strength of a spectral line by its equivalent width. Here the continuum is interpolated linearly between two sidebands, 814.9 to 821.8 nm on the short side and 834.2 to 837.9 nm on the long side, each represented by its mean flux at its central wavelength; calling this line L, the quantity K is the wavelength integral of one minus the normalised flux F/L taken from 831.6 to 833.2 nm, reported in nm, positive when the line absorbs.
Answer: 0.01 nm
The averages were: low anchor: 11.3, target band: 11.1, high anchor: 11.1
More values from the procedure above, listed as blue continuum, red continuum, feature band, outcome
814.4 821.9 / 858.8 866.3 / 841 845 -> -0.05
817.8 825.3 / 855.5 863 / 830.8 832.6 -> -0.01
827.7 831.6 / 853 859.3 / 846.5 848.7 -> -0.03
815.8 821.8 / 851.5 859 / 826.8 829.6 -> -0.07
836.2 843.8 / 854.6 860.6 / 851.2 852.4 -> 0.00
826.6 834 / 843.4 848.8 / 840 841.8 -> -0.02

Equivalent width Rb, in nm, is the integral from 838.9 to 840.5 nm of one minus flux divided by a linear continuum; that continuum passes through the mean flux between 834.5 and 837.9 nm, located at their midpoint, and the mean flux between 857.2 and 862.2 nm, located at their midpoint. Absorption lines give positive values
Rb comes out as 0.02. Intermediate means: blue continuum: 11.1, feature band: 10.9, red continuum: 10.5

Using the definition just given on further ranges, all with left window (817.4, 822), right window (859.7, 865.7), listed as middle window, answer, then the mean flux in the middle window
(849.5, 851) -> 0.09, 10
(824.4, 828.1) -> -0.02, 11.2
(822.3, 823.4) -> -0.03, 11.5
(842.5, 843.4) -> 0.00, 10.8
